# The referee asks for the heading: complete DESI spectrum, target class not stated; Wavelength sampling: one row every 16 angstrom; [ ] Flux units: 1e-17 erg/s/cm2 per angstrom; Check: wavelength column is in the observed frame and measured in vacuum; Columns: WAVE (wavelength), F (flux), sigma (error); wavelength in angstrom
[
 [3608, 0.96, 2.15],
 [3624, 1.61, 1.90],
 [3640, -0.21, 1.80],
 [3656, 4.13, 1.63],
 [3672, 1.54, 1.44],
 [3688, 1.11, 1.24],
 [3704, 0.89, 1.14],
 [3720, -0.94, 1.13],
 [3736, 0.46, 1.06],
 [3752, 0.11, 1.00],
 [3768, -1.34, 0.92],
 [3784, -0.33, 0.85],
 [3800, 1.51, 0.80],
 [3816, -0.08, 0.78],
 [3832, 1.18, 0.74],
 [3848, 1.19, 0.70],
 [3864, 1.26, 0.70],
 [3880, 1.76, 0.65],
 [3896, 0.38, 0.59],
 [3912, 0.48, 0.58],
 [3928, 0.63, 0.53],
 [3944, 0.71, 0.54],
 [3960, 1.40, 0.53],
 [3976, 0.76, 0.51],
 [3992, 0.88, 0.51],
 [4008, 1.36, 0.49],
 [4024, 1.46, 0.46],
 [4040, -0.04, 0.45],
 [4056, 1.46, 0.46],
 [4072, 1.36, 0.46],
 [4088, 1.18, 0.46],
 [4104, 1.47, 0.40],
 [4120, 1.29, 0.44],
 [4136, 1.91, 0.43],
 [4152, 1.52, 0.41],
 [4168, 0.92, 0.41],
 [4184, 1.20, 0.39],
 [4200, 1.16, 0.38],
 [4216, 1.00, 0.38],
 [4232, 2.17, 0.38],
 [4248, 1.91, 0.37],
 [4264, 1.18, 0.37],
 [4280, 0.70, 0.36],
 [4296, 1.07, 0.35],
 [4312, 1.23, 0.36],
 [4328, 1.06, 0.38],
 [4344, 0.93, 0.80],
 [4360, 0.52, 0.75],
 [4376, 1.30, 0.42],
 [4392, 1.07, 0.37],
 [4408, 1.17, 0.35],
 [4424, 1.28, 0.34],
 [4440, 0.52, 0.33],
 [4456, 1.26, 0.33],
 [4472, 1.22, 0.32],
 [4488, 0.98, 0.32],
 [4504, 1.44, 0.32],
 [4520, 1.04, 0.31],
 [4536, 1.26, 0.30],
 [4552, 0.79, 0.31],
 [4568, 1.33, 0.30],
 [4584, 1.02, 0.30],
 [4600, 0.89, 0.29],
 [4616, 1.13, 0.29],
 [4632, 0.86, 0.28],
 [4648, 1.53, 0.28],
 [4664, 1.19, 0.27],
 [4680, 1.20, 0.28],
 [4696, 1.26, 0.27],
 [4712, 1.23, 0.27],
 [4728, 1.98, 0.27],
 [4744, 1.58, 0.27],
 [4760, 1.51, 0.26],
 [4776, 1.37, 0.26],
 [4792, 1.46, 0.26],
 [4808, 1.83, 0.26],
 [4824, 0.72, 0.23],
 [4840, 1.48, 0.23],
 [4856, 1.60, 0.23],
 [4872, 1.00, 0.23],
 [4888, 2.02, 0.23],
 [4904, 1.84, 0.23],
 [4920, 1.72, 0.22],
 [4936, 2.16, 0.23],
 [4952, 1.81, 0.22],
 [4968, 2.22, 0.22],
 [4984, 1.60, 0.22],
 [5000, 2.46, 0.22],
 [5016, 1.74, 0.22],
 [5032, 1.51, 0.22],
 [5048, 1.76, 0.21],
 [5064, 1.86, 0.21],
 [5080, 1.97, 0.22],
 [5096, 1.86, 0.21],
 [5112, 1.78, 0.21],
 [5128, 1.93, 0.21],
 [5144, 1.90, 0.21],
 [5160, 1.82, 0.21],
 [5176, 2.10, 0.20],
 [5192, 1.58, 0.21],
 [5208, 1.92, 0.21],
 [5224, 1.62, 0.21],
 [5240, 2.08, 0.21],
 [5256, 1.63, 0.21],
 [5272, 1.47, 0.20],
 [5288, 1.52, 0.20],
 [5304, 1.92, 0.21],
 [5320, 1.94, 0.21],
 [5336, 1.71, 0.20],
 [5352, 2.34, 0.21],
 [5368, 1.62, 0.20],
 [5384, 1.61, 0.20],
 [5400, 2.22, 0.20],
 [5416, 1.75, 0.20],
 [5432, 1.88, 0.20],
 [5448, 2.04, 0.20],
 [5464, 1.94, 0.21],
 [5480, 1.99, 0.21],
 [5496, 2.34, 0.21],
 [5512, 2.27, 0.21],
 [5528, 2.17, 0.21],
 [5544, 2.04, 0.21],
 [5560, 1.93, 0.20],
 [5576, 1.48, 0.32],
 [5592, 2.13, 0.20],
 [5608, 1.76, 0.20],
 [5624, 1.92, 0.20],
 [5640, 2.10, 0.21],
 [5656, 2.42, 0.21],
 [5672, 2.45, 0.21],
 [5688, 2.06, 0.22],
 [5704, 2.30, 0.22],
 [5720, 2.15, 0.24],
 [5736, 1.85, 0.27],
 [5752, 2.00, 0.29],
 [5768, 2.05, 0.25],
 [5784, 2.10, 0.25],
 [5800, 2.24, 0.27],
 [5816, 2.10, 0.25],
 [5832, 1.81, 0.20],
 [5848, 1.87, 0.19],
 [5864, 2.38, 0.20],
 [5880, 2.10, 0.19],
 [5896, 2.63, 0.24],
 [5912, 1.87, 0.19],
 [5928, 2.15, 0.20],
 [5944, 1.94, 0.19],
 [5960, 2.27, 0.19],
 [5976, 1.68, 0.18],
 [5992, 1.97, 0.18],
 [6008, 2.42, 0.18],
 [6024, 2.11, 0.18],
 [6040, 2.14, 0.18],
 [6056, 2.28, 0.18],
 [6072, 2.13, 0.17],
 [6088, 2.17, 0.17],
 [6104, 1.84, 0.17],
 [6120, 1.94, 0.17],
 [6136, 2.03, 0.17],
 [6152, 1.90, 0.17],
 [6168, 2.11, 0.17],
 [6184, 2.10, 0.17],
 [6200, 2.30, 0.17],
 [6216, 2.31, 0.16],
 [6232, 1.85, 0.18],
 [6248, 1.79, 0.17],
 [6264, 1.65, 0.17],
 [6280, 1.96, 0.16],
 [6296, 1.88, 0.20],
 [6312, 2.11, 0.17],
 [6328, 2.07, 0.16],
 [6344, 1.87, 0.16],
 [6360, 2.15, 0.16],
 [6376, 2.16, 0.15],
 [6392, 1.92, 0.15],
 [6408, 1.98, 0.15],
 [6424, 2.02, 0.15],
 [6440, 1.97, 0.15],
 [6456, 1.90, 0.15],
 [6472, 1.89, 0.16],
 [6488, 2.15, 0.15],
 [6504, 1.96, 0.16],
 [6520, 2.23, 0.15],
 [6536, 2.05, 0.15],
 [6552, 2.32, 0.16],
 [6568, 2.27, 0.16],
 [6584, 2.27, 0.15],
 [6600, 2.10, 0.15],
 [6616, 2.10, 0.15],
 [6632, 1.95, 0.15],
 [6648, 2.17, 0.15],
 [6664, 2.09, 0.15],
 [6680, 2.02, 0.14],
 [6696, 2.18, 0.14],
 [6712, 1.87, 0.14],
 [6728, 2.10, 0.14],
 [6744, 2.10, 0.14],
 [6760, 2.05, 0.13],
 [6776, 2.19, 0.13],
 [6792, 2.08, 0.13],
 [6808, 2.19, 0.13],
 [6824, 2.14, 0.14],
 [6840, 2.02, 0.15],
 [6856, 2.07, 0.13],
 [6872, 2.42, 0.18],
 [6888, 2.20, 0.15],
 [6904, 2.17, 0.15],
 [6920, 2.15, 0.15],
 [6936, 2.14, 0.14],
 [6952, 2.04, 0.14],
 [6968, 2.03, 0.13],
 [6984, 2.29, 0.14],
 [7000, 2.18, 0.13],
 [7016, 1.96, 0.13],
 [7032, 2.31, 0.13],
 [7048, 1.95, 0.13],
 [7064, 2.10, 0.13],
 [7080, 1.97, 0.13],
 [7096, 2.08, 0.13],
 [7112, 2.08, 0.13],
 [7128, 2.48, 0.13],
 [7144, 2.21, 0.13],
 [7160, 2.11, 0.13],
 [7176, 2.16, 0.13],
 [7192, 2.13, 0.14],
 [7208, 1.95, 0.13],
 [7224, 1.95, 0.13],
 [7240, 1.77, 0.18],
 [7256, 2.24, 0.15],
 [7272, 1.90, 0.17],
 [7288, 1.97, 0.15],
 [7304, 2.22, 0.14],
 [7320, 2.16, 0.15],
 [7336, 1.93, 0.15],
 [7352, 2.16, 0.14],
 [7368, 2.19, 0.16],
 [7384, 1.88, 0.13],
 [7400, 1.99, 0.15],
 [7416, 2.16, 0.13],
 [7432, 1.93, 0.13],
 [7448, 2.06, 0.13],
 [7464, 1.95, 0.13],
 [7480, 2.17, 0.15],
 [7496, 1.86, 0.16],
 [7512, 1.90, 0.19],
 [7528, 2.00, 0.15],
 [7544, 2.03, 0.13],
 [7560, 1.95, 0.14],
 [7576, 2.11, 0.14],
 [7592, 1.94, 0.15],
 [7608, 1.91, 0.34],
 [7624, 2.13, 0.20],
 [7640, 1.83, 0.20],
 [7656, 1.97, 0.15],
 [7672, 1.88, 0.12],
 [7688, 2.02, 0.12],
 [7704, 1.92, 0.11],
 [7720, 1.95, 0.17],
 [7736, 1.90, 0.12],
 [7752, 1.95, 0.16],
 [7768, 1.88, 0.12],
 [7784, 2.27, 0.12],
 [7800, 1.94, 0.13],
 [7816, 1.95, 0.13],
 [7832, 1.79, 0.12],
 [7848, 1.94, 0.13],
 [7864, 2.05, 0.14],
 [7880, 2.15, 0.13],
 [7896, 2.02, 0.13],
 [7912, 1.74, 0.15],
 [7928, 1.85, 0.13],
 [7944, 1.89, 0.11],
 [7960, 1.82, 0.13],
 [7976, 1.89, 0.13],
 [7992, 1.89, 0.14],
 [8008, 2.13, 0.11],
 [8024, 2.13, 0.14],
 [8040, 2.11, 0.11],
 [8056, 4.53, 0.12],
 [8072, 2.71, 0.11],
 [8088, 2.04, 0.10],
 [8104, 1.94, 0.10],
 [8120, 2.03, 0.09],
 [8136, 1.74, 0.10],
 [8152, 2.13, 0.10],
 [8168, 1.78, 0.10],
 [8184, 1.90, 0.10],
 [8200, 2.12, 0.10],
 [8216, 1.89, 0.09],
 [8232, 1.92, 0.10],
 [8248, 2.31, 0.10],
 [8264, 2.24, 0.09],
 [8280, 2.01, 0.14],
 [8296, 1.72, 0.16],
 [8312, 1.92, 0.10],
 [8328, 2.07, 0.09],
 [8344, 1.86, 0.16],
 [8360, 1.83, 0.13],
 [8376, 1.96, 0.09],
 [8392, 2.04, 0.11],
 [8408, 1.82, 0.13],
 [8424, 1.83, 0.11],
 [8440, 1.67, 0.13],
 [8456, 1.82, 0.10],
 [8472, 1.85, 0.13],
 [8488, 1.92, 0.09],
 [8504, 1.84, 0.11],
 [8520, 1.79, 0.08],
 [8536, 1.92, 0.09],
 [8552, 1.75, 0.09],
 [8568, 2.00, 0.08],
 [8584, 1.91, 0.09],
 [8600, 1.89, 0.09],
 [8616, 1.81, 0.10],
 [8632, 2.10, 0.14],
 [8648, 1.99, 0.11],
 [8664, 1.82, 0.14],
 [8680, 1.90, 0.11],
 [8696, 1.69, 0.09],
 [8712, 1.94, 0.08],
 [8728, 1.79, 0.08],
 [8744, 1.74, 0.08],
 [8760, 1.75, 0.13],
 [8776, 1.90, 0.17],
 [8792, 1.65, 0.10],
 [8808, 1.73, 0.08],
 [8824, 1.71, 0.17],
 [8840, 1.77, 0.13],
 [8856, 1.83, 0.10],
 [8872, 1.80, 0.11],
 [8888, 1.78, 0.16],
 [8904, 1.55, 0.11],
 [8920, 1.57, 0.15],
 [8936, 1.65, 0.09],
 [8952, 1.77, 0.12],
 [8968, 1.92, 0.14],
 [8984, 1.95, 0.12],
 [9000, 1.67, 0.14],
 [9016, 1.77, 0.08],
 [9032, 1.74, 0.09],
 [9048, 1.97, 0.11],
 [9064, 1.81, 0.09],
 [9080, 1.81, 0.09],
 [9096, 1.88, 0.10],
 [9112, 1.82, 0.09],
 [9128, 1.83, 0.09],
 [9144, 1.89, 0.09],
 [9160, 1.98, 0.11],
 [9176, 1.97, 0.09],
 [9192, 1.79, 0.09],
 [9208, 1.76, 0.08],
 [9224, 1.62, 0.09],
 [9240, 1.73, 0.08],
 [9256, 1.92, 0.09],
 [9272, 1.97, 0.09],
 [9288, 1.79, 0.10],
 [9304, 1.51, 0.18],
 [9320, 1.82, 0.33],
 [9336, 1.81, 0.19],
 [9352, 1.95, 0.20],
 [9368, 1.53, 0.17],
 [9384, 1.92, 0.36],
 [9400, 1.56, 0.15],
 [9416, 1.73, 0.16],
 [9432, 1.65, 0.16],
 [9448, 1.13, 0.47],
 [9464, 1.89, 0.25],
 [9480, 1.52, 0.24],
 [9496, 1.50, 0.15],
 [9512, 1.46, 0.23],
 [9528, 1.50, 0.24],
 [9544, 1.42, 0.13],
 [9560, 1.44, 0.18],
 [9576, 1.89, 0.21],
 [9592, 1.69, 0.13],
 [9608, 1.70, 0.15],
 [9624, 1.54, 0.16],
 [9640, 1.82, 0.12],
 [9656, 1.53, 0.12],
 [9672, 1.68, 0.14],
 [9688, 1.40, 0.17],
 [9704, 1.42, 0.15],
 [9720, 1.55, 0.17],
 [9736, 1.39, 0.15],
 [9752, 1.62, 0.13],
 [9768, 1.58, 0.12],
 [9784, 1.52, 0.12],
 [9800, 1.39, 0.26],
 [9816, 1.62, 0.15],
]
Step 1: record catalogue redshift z 0.23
